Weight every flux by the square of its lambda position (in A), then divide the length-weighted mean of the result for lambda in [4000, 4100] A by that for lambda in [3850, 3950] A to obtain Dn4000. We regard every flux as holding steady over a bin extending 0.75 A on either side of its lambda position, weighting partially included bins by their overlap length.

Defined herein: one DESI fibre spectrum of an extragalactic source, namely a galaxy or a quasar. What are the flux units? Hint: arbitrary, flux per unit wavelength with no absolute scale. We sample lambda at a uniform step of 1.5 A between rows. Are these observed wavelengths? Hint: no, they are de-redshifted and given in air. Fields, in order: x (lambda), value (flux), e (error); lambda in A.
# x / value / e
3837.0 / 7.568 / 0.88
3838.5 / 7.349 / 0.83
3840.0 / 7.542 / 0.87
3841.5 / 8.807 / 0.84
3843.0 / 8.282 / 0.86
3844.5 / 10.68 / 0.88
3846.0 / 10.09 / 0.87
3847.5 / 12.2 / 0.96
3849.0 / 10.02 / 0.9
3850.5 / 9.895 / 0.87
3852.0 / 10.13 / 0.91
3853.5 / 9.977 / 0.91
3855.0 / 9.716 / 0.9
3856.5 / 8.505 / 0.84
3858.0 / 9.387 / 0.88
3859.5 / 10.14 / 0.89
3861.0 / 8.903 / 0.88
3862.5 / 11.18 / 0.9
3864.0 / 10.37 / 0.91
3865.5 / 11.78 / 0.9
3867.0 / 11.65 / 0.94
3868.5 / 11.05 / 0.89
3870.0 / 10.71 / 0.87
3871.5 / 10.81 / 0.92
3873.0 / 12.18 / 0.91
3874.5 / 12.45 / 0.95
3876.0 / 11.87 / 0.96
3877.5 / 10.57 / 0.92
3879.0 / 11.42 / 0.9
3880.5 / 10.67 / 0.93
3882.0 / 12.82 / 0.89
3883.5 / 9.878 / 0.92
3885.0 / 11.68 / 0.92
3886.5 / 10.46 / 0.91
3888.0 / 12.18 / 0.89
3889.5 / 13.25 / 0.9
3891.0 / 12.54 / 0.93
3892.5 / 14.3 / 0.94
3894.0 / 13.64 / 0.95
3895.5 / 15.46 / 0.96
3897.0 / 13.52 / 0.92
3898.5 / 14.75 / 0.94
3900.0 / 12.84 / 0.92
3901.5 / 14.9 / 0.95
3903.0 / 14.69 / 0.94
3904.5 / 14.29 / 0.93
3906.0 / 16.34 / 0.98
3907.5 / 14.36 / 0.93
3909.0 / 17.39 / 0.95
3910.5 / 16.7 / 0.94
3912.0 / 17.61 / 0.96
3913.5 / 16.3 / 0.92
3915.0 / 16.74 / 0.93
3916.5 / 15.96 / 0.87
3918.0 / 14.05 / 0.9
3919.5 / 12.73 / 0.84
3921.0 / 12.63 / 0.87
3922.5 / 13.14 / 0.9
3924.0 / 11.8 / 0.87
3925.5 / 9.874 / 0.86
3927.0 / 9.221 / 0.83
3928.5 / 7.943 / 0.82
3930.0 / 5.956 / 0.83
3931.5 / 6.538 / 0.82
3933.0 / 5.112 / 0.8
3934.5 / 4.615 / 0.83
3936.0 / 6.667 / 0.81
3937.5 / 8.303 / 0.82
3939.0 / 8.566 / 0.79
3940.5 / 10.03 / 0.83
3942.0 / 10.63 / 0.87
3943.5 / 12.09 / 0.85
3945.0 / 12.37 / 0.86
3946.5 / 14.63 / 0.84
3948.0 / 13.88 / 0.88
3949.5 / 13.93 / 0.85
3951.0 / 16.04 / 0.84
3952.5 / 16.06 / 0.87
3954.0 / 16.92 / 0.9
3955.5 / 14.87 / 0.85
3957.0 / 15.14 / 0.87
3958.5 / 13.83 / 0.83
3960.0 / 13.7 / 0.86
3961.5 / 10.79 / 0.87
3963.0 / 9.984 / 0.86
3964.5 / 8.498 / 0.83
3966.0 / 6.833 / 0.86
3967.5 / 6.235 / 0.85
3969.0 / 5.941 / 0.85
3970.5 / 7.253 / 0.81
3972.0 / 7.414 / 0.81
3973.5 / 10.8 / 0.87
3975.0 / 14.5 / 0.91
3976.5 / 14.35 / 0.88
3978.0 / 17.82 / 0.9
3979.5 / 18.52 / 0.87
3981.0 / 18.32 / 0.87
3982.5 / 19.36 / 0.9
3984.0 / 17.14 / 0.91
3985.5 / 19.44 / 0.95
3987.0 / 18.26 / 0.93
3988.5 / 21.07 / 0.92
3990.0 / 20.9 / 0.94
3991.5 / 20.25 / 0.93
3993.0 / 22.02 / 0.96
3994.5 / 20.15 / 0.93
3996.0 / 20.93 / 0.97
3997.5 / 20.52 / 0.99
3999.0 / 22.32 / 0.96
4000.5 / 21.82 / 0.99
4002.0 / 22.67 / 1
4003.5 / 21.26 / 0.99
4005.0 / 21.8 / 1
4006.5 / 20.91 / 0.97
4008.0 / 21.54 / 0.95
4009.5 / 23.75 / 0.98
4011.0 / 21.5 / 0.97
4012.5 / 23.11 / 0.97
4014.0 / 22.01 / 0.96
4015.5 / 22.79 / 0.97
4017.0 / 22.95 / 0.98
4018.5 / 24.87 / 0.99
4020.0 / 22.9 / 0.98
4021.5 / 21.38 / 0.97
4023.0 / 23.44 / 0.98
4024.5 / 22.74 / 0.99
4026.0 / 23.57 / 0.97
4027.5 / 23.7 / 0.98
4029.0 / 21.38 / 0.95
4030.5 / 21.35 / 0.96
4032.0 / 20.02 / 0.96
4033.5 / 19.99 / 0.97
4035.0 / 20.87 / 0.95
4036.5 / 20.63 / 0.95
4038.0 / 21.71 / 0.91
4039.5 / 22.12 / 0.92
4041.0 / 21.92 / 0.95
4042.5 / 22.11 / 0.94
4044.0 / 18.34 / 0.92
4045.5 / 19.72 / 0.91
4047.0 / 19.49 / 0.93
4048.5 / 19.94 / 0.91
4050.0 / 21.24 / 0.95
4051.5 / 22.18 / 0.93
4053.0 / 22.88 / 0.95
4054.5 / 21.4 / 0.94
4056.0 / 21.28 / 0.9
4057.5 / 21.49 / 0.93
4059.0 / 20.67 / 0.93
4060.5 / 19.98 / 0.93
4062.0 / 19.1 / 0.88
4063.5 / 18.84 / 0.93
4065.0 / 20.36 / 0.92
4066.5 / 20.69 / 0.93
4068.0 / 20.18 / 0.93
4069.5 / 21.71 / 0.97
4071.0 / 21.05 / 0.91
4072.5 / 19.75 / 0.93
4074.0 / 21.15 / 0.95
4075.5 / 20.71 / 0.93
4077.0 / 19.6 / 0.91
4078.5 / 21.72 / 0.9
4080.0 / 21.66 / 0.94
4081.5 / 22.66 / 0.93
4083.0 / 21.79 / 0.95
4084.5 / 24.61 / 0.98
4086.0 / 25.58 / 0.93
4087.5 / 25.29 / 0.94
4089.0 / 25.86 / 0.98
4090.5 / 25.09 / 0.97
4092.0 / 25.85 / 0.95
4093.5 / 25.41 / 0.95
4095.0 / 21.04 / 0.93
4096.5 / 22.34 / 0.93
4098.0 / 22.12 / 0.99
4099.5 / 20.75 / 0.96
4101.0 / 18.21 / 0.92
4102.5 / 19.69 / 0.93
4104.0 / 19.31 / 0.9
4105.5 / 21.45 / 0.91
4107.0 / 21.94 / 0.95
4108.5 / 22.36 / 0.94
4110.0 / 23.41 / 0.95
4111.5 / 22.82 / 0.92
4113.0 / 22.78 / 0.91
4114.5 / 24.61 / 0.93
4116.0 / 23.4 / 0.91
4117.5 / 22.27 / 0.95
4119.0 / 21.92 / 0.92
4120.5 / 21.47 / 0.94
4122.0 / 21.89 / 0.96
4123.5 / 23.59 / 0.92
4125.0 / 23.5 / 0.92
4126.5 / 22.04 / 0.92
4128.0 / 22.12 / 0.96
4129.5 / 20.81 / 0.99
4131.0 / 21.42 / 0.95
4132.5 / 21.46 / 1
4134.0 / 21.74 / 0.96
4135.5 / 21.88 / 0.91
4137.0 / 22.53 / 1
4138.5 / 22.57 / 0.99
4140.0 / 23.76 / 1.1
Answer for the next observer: 2.00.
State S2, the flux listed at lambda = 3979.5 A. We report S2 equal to 18.52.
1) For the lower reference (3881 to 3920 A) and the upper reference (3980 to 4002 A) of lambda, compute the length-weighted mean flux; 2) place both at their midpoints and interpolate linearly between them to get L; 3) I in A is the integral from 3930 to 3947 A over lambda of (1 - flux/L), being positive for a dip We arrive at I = 8.1 A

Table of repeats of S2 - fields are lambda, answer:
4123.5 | 23.59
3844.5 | 10.68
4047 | 19.49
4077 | 19.6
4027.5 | 23.7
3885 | 11.68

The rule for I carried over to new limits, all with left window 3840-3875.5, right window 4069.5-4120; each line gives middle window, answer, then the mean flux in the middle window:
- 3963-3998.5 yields 2.8 A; 15.4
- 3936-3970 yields 7.8 A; 11.6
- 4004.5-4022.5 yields -4.2 A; 22.5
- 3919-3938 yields 7.0 A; 8.77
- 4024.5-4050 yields -2.2 A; 21.1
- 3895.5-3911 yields -2.8 A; 15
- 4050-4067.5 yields -0.3 A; 20.8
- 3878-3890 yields 0.2 A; 11.5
